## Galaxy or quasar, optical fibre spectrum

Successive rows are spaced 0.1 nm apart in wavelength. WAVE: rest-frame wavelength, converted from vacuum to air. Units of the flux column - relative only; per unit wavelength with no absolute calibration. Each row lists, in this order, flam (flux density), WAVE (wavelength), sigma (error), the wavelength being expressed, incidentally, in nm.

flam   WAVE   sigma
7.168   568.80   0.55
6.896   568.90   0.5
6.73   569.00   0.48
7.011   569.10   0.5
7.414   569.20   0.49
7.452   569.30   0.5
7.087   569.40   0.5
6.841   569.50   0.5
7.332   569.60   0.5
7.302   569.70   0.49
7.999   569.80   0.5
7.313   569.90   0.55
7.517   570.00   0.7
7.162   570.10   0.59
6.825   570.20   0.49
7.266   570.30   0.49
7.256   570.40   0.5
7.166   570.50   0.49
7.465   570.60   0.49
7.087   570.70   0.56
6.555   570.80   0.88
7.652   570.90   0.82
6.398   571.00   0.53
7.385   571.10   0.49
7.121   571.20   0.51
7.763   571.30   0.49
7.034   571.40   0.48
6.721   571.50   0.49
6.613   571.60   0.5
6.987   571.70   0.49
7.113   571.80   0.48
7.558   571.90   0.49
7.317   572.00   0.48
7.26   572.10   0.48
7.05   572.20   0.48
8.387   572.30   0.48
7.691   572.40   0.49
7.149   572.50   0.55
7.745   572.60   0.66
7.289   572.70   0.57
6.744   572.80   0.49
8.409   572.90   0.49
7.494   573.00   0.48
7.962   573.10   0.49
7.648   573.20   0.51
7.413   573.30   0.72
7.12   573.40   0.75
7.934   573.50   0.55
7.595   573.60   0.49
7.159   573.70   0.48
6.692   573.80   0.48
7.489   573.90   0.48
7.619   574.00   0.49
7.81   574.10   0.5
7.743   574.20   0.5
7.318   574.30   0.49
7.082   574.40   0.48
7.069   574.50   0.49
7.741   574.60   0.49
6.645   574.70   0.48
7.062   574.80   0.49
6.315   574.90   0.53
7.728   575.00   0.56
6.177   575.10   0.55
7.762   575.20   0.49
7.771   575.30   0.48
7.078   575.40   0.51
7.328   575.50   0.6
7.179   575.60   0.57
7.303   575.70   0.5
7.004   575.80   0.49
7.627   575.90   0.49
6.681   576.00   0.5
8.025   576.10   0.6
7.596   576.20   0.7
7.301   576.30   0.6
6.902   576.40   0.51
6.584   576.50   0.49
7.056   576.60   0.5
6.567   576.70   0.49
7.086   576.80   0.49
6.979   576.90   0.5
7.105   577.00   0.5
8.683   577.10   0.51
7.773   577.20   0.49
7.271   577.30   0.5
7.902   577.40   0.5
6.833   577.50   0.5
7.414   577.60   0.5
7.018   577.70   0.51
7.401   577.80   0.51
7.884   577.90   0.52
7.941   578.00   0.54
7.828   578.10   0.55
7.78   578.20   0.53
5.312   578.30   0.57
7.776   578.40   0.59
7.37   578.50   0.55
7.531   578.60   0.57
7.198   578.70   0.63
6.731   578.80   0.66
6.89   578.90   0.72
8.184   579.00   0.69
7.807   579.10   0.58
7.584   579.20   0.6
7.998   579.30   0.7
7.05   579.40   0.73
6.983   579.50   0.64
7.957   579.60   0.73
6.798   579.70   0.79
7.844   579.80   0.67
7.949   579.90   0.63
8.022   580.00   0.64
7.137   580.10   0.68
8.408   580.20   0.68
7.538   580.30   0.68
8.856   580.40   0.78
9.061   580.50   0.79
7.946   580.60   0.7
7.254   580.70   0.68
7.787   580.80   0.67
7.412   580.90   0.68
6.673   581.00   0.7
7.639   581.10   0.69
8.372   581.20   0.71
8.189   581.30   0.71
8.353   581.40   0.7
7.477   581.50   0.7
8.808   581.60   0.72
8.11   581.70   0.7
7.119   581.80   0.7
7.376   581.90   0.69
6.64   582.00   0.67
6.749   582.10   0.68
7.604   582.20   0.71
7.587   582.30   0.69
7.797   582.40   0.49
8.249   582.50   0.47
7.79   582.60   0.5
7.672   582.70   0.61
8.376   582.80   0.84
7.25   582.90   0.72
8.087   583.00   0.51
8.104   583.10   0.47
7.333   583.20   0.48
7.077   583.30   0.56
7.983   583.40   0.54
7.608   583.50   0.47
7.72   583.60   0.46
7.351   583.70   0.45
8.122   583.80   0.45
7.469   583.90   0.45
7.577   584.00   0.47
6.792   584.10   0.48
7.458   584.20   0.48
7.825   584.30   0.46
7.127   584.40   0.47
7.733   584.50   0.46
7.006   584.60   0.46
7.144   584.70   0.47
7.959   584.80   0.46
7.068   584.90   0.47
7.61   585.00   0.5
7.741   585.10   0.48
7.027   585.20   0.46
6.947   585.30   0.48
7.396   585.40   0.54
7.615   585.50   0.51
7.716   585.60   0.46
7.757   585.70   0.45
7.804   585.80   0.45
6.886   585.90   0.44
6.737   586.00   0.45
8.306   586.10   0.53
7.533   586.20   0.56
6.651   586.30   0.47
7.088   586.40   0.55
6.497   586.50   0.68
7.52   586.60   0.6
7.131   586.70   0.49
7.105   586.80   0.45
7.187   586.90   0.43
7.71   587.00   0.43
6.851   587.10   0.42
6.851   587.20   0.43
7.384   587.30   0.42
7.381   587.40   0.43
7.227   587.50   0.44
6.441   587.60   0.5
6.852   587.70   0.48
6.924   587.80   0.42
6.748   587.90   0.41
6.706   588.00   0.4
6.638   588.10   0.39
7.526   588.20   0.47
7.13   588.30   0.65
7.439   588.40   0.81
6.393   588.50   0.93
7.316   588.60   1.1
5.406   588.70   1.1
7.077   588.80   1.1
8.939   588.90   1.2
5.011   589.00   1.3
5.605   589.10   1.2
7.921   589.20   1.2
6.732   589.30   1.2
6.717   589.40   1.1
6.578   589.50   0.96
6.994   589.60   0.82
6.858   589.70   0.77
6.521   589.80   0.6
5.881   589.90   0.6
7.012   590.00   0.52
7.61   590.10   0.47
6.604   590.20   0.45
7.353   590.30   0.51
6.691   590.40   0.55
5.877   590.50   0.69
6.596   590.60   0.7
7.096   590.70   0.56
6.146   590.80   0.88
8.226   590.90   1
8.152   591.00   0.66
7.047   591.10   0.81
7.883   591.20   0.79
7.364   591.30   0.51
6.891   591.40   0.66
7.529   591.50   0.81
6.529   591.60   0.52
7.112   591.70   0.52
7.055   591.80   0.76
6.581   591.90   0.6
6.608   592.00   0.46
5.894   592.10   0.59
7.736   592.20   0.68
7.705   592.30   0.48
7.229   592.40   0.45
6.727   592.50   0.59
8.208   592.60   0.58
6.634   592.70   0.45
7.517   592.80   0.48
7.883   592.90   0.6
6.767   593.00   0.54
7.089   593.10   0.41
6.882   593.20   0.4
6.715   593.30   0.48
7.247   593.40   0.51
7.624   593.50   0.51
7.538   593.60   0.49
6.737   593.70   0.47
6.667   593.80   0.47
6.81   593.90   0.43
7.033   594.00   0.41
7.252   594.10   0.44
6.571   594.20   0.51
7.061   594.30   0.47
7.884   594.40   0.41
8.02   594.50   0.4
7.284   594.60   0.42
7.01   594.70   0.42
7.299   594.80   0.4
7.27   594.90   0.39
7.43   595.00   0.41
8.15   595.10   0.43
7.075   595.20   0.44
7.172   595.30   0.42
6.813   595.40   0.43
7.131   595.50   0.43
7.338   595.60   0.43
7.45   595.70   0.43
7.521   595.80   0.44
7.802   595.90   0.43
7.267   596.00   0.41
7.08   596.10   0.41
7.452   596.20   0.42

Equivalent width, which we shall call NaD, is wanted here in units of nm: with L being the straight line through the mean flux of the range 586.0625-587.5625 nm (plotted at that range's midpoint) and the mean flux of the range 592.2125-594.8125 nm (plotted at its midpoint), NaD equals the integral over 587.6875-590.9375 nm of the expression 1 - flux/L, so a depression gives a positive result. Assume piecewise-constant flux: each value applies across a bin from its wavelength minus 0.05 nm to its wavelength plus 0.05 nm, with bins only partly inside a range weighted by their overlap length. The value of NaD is 0.18 nm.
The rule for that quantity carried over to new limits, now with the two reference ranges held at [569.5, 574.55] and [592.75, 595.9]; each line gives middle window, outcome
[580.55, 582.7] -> -0.11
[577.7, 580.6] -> -0.12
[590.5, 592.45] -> 0.04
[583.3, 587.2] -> -0.05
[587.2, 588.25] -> 0.04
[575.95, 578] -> 0.00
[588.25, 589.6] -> 0.09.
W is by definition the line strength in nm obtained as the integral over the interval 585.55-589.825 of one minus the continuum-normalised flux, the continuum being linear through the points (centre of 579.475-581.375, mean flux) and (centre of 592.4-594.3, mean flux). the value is 0.23 nm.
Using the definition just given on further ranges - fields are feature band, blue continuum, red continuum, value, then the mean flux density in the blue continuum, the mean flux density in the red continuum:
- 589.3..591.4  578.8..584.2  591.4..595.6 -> 0.098 nm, 7.68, 7.16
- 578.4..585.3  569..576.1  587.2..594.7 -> -0.450 nm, 7.29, 7.01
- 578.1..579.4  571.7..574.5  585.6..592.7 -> -0.009 nm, 7.46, 7.02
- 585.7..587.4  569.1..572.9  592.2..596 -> 0.009 nm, 7.26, 7.26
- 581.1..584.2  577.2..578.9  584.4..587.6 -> -0.162 nm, 7.32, 7.29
